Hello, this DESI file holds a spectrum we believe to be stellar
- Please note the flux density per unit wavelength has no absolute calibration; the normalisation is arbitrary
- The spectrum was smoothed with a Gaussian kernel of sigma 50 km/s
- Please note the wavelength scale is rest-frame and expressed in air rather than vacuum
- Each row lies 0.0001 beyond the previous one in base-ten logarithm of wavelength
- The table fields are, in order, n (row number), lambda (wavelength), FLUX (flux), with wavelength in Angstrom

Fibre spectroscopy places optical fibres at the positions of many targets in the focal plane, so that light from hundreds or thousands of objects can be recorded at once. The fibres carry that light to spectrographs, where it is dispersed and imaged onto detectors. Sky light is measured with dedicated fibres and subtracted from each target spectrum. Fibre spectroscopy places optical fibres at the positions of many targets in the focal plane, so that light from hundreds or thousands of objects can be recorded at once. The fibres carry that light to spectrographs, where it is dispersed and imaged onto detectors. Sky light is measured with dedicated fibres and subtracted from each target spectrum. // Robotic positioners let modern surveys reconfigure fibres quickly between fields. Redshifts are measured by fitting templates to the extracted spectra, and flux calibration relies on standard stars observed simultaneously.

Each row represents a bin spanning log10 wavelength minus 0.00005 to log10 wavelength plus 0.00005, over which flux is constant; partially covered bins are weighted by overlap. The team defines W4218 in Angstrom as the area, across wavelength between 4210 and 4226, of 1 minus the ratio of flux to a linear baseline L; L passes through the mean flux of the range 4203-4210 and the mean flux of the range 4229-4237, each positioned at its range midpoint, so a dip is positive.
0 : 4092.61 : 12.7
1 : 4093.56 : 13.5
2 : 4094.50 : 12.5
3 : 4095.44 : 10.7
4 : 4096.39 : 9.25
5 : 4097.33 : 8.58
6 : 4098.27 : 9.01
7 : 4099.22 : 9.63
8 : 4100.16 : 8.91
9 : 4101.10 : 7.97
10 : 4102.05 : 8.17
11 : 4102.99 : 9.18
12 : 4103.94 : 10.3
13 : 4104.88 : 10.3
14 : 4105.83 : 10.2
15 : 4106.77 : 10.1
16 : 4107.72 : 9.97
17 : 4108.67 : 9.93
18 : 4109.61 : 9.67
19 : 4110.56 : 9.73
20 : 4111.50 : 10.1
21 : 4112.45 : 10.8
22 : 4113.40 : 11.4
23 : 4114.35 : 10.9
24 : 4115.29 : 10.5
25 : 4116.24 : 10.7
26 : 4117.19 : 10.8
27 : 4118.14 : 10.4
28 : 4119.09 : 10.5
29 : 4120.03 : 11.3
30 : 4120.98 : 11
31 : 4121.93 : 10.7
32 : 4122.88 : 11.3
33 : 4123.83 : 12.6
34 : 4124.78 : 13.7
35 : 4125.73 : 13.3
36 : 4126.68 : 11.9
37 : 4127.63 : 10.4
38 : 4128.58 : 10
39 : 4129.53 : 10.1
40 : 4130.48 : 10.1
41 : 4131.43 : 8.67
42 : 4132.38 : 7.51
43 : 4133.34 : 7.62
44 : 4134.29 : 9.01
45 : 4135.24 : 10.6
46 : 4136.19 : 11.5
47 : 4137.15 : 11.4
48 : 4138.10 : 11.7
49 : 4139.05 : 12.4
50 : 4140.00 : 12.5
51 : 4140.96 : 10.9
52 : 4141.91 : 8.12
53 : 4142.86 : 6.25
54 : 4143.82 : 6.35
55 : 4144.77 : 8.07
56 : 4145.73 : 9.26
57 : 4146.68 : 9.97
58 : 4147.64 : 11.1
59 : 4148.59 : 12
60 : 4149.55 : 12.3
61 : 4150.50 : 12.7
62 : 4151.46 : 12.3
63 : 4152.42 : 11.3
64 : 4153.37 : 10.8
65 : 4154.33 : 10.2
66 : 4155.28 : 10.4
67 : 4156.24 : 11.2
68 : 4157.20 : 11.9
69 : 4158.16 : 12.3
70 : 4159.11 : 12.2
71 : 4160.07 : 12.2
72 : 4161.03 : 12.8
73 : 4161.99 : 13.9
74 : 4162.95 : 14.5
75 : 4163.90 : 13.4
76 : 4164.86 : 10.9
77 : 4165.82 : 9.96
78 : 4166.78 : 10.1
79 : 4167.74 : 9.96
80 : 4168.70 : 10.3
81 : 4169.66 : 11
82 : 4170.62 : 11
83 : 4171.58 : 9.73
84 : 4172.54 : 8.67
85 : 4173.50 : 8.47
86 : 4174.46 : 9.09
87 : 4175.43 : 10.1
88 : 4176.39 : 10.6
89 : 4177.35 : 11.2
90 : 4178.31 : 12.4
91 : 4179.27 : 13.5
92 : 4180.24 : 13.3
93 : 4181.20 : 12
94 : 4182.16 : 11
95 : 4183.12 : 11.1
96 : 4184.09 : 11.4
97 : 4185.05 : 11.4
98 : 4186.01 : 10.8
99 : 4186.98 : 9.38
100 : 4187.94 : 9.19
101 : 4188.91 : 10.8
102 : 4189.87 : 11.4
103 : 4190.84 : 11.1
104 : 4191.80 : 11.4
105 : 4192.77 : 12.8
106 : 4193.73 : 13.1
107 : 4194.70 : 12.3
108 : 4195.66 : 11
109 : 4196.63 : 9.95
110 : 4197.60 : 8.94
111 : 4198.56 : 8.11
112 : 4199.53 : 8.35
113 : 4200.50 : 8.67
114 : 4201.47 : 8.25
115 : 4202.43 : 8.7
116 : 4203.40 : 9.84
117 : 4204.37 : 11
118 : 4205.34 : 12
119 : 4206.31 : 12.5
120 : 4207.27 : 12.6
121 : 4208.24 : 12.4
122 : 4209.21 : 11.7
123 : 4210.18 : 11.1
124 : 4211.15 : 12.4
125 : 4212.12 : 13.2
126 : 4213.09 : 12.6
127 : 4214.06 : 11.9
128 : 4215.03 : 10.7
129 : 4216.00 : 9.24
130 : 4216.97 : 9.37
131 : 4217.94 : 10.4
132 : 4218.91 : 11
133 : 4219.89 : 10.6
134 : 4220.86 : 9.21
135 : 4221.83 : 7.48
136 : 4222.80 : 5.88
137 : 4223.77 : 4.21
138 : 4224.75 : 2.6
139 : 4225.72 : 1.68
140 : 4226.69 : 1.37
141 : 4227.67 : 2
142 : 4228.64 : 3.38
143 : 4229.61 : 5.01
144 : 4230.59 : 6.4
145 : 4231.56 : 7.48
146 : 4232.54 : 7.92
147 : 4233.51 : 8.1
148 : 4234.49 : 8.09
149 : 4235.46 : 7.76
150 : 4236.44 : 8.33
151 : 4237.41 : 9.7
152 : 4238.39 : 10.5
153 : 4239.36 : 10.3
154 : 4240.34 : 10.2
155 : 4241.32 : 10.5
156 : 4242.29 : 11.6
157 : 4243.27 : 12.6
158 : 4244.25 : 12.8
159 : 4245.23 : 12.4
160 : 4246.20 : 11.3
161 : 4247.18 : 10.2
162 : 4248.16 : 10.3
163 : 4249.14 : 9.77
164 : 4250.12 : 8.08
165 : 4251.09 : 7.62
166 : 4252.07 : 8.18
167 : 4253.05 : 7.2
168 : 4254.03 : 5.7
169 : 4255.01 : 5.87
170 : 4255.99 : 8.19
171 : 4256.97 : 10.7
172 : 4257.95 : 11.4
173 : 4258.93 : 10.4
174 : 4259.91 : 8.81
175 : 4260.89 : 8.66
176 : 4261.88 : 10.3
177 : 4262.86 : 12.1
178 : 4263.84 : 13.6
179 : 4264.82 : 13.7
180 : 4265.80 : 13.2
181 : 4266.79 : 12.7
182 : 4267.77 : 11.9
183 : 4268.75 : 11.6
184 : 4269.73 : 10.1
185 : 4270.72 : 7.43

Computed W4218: 1.5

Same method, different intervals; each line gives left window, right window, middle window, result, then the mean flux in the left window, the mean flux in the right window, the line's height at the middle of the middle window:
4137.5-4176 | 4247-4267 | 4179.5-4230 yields 3.32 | 10.8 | 9.8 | 10.3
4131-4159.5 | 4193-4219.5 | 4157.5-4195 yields -2.42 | 10.4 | 10.8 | 10.6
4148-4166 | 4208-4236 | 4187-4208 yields -2.28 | 12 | 8.07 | 9.55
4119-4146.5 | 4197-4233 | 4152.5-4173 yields -3.40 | 10.3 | 8.65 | 9.7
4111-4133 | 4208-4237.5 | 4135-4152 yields -0.52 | 10.8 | 8.11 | 10.2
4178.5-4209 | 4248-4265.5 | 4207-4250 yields 4.73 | 10.9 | 9.51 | 10.1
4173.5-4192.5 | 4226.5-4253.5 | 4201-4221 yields -2.36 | 11.1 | 8.62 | 9.86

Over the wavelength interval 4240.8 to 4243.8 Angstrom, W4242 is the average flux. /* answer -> 11.6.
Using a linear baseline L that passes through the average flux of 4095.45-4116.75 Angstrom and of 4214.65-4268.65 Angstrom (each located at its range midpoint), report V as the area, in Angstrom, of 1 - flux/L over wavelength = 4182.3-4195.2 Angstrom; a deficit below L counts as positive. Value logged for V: -2.8 Angstrom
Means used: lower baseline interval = 9.81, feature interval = 11.2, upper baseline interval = 8.91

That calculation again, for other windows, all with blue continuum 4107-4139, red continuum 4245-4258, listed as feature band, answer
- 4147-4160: -1.7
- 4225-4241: 4.2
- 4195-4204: 0.4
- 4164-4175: 0.0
